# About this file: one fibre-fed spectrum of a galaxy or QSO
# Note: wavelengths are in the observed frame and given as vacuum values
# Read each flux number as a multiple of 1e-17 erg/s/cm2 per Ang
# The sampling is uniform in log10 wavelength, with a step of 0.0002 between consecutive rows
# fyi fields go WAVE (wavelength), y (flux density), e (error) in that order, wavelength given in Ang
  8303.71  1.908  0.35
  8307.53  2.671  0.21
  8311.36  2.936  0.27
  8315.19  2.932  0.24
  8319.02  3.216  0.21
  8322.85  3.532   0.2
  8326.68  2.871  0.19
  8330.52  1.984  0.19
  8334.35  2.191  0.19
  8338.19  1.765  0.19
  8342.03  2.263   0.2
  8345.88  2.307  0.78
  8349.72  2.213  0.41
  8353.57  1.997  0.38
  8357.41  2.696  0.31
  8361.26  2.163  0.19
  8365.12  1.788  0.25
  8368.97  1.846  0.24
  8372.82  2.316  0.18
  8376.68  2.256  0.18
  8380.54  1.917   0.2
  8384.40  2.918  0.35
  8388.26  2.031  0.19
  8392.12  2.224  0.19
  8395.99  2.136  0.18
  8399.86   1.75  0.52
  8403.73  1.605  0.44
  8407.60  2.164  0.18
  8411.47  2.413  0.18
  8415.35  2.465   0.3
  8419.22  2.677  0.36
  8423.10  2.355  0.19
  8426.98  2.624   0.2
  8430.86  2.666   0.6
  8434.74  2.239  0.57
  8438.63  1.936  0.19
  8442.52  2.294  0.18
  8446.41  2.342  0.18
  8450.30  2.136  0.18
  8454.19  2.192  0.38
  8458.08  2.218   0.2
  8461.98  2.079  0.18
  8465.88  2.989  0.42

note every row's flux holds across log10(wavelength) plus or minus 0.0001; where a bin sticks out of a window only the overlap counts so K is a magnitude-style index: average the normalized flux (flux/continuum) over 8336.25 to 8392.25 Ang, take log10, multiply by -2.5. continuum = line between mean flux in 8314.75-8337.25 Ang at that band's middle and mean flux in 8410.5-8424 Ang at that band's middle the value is 0.20 mag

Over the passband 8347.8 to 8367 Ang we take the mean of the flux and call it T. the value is 2.17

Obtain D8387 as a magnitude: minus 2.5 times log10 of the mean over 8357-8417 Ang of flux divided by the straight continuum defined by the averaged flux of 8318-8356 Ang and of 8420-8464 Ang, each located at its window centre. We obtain 0.099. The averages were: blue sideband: 2.42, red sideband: 2.29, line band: 2.15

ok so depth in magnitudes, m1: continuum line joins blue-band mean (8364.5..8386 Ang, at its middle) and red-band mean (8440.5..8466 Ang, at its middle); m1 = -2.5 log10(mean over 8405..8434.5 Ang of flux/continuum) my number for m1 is -0.098 mag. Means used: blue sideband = 2.19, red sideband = 2.27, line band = 2.45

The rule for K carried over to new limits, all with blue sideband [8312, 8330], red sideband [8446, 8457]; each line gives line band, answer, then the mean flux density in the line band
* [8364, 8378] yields 0.30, 2.06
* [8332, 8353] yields 0.33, 2.13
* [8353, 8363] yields 0.20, 2.33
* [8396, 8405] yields 0.38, 1.78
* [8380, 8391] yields 0.13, 2.33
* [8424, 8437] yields -0.06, 2.48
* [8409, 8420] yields -0.02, 2.49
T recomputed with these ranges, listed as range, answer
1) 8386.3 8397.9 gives 2.13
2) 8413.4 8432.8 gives 2.56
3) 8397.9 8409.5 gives 1.84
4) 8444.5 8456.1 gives 2.22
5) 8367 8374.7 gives 2.08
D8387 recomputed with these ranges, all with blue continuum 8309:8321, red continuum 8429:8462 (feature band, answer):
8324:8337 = 0.22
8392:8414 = 0.21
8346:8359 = 0.21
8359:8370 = 0.36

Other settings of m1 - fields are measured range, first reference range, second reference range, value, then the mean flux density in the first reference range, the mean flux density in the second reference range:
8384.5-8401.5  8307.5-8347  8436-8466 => 0.13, 2.61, 2.23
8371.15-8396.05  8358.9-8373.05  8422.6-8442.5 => -0.08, 2.01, 2.36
